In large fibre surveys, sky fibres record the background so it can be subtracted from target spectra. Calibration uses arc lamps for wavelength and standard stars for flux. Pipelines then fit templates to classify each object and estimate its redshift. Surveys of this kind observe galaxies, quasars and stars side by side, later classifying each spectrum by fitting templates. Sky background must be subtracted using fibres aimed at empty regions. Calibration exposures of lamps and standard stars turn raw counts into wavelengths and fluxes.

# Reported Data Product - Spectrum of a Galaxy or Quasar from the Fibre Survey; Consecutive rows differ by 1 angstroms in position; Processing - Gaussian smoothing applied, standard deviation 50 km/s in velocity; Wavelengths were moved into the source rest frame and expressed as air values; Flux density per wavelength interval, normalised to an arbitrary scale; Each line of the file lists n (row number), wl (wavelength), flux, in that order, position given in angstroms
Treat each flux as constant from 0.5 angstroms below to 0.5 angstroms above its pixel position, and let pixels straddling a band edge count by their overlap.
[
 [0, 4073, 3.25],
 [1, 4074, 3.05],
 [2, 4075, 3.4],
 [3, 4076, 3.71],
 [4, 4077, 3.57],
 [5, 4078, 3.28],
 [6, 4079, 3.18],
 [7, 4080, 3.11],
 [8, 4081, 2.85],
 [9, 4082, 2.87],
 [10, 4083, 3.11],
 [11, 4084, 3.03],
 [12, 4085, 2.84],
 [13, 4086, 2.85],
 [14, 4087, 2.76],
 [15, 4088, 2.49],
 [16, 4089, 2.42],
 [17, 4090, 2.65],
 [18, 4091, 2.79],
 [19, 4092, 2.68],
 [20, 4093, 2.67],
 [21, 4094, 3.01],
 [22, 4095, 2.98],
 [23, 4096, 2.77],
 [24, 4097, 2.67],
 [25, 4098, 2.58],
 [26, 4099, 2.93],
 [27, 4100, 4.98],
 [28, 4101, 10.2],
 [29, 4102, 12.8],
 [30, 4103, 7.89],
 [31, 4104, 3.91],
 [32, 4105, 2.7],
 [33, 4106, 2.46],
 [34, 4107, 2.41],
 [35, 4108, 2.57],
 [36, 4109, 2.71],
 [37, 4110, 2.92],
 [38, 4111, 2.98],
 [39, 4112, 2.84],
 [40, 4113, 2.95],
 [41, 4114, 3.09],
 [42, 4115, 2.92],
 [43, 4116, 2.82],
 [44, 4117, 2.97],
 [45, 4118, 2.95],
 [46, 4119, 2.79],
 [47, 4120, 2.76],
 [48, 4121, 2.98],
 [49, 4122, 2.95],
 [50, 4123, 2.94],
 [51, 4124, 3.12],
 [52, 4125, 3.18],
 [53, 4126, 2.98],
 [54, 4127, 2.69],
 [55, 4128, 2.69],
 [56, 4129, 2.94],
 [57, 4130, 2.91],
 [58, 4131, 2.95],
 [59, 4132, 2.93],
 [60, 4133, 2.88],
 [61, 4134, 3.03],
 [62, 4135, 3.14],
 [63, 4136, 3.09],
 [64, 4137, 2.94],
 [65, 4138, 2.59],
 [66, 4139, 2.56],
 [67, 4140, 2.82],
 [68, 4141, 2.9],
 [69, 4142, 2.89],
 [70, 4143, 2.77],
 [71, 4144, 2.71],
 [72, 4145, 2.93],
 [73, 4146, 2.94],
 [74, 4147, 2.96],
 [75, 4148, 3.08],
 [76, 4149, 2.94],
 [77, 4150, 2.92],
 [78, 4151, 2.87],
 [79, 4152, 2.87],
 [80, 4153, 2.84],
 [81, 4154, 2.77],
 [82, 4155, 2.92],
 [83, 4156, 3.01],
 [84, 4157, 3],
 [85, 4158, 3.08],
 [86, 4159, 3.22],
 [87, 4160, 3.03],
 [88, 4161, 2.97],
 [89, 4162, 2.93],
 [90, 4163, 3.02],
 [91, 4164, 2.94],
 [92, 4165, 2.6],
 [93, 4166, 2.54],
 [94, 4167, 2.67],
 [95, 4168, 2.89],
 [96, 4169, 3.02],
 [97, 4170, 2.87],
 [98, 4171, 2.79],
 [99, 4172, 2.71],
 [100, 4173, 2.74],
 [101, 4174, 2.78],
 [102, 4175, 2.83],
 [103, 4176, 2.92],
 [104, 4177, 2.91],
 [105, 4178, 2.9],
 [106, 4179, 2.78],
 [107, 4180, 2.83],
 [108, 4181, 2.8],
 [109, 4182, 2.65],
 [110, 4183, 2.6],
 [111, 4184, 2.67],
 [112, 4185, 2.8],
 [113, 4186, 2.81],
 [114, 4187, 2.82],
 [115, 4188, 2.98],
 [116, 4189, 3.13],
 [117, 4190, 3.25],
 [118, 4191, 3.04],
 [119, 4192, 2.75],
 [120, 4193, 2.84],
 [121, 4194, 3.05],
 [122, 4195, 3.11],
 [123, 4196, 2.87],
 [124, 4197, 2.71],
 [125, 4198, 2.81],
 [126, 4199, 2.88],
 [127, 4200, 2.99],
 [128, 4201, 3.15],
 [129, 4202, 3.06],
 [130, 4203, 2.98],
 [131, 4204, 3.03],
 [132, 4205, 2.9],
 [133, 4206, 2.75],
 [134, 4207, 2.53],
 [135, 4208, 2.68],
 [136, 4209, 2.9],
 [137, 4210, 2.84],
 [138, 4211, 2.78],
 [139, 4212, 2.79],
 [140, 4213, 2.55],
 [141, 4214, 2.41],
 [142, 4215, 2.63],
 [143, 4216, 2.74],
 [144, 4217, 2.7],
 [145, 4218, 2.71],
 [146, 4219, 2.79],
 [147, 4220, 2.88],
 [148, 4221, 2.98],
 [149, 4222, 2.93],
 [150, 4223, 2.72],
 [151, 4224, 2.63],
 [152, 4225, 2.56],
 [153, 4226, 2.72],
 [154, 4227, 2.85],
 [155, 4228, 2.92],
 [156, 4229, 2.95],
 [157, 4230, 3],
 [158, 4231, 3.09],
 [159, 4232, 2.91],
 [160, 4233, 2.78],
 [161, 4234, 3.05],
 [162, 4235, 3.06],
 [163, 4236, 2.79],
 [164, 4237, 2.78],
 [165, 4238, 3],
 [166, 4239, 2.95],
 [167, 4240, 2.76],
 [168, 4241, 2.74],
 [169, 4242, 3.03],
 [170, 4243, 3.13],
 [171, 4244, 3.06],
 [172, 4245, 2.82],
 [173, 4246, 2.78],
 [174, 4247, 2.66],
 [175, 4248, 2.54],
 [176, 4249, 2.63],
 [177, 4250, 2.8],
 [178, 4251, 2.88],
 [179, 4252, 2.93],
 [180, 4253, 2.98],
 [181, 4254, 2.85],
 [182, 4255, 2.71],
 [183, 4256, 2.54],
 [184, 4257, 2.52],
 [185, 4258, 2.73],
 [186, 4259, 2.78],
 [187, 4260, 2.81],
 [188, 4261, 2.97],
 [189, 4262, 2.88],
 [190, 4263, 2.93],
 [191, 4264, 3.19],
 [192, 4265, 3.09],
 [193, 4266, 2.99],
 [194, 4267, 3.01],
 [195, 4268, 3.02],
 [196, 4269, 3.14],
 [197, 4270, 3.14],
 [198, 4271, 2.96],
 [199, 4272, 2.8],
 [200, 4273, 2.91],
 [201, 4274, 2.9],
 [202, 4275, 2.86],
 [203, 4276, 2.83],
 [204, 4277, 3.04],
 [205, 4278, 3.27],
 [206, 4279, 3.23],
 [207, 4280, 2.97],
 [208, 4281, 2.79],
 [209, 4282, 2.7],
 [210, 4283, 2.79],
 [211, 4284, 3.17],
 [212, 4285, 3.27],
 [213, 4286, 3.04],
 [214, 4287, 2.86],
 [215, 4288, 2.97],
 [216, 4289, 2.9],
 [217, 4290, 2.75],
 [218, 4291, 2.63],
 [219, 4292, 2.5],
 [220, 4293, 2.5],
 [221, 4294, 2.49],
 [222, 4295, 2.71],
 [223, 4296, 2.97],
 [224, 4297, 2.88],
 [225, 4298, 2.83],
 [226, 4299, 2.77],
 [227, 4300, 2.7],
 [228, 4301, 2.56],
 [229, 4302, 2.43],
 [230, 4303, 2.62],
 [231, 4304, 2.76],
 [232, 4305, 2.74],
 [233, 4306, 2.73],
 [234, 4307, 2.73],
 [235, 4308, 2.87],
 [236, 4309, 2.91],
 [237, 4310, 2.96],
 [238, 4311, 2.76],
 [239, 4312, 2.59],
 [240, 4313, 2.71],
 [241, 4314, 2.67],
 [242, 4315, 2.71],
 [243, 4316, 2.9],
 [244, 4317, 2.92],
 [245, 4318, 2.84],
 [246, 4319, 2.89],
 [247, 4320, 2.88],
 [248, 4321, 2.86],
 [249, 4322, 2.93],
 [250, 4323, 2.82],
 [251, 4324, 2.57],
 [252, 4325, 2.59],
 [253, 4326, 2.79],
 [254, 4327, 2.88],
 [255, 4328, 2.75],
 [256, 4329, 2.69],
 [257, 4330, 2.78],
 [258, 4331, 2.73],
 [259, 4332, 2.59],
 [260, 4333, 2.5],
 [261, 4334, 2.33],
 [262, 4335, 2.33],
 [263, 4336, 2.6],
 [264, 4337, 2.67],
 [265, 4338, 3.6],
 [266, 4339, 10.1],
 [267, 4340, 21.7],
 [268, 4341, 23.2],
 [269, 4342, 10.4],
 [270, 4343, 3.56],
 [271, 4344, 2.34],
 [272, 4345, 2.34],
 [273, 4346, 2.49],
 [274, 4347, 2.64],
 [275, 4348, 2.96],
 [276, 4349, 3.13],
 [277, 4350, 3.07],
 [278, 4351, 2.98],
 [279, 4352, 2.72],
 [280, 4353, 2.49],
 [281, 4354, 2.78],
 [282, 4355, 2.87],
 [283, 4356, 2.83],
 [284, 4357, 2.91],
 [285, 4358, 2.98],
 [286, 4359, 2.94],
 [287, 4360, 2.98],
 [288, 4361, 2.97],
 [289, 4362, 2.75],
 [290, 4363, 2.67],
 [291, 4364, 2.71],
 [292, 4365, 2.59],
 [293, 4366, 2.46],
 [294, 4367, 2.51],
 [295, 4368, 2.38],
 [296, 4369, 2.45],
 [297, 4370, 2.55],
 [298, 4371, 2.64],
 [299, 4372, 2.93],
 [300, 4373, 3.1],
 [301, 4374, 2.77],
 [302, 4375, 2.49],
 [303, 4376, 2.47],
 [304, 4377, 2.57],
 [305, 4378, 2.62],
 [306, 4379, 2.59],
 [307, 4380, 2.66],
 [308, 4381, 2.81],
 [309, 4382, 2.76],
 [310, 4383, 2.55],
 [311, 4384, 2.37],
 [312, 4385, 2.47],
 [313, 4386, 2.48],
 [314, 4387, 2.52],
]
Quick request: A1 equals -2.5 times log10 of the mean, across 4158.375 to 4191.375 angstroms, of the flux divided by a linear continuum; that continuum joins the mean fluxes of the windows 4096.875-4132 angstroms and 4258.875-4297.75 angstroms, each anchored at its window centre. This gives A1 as 0.165 mag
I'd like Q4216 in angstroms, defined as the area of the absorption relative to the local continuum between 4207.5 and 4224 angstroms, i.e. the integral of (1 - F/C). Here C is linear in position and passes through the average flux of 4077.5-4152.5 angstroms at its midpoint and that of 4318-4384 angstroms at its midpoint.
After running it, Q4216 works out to 3.0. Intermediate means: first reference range 3.2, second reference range 3.56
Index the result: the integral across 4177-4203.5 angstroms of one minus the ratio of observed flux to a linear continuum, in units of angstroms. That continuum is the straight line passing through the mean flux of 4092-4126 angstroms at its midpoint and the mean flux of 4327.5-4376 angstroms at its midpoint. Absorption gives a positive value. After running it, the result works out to 5.67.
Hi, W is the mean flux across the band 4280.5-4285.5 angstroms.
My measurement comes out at 2.94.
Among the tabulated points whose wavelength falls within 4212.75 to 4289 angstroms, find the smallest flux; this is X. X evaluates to 2.41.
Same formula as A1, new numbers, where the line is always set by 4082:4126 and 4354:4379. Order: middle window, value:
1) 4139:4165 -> 0.126 mag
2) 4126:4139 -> 0.155 mag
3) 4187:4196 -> 0.062 mag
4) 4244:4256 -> 0.090 mag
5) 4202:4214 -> 0.126 mag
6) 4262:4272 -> -0.020 mag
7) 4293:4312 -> 0.057 mag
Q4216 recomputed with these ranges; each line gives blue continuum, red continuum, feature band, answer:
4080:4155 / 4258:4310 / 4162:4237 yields 4.76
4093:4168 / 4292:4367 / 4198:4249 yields 7.69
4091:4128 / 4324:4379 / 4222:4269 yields 9.97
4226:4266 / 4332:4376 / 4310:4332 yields 5.21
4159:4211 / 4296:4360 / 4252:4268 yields 1.92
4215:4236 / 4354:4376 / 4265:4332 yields -1.12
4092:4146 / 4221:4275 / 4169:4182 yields 1.27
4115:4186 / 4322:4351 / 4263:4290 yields 7.12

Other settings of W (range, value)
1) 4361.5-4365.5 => 2.68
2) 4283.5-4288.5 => 3.06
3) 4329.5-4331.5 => 2.75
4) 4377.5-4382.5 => 2.69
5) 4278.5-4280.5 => 3.1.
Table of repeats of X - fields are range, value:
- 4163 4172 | 2.54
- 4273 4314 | 2.43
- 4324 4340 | 2.33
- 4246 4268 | 2.52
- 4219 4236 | 2.56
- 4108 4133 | 2.57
